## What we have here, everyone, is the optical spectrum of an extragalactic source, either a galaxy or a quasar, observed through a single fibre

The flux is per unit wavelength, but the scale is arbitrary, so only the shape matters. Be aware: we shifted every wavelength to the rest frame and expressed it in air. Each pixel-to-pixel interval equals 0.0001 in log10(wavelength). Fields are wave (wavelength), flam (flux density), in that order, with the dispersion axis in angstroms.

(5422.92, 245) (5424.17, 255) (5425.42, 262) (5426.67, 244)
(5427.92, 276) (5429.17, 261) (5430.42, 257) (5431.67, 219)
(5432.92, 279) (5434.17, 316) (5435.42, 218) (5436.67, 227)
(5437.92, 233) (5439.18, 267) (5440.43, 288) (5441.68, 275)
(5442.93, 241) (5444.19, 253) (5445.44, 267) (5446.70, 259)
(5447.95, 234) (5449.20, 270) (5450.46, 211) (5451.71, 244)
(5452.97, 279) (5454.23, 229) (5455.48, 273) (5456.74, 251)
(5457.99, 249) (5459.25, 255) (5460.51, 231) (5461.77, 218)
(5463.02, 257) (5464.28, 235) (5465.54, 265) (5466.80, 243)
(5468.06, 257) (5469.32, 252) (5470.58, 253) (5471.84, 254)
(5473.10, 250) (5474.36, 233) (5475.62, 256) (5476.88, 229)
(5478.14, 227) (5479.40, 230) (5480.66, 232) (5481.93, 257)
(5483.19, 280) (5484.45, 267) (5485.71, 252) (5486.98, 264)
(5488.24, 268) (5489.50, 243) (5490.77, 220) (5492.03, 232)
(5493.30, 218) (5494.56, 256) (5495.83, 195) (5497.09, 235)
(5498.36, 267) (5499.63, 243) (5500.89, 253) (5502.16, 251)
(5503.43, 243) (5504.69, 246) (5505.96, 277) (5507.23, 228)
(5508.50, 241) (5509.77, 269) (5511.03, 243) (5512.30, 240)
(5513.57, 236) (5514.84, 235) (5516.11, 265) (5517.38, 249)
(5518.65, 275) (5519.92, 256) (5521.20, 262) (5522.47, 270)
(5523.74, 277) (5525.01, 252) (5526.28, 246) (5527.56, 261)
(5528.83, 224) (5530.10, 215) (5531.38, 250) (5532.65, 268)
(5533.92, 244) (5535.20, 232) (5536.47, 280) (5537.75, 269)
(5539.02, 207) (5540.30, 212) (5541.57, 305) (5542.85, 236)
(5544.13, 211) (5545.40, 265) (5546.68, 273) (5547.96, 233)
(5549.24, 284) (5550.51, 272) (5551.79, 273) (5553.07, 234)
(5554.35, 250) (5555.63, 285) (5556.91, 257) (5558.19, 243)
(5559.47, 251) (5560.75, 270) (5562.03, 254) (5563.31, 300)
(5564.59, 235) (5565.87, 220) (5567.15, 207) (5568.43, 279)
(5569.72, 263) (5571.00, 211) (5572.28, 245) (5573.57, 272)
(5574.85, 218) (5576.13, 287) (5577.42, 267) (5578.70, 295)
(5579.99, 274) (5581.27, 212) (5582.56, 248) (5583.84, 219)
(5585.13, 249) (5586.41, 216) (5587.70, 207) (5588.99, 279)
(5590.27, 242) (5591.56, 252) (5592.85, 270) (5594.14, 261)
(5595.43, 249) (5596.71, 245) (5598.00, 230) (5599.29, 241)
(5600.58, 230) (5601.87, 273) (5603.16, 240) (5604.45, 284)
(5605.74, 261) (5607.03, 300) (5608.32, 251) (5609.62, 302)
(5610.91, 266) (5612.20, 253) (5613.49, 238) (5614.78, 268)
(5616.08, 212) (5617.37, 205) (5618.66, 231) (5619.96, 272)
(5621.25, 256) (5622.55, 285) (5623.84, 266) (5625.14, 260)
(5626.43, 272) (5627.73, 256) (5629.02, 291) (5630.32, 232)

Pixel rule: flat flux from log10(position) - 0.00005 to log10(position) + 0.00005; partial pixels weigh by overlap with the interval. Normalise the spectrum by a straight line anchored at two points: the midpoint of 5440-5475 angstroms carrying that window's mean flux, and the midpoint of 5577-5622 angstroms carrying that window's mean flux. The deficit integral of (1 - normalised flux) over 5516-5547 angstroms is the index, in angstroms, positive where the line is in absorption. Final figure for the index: -0.1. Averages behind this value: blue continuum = 251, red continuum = 251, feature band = 252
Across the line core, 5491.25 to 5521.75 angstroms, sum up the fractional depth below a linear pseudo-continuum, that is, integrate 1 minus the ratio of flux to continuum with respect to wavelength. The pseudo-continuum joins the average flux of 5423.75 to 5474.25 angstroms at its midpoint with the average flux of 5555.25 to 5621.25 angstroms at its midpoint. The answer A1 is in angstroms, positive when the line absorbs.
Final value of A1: 0.7 angstroms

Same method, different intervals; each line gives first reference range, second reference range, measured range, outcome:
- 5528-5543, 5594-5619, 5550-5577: -0.6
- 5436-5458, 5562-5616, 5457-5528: 1.3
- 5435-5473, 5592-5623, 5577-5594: 0.4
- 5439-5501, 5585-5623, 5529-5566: -0.3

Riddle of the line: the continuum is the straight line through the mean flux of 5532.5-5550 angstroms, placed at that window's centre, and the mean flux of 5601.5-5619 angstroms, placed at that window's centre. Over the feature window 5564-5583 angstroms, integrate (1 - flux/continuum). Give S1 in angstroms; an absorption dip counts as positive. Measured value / 0.3 angstroms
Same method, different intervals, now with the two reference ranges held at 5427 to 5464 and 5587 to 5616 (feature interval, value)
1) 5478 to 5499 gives 0.78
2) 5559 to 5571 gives 0.18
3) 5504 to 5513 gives 0.17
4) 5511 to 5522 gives 0.09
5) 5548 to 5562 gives -0.31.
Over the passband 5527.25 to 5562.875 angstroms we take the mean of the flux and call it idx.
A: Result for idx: 252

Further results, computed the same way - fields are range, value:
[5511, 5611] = 253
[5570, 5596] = 249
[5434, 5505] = 248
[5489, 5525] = 247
